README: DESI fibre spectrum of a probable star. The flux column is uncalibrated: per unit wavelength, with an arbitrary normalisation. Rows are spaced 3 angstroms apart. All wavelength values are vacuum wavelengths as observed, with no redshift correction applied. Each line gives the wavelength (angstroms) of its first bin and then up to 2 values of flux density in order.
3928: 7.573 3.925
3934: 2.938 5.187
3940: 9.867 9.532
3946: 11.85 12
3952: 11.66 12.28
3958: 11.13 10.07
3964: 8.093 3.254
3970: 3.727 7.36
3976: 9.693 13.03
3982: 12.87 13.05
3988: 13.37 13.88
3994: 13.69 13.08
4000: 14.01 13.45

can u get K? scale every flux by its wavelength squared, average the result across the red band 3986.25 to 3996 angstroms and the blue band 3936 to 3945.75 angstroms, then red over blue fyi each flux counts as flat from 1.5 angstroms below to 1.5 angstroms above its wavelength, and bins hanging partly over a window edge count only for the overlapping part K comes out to 1.58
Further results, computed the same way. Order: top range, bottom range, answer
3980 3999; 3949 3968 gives 1.39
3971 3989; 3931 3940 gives 2.31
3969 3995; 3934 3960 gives 1.15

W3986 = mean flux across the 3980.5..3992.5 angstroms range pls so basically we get 13.3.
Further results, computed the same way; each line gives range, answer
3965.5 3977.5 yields 6.01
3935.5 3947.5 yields 9.11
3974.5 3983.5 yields 11.9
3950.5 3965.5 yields 10.6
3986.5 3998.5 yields 13.5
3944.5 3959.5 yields 11.8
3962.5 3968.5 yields 5.67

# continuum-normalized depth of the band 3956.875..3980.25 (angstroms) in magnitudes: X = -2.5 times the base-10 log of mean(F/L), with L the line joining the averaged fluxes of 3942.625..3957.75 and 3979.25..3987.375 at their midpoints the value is 0.45 mag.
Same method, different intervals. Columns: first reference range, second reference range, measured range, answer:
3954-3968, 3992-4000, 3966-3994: 0.140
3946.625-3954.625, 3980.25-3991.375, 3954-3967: 0.275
